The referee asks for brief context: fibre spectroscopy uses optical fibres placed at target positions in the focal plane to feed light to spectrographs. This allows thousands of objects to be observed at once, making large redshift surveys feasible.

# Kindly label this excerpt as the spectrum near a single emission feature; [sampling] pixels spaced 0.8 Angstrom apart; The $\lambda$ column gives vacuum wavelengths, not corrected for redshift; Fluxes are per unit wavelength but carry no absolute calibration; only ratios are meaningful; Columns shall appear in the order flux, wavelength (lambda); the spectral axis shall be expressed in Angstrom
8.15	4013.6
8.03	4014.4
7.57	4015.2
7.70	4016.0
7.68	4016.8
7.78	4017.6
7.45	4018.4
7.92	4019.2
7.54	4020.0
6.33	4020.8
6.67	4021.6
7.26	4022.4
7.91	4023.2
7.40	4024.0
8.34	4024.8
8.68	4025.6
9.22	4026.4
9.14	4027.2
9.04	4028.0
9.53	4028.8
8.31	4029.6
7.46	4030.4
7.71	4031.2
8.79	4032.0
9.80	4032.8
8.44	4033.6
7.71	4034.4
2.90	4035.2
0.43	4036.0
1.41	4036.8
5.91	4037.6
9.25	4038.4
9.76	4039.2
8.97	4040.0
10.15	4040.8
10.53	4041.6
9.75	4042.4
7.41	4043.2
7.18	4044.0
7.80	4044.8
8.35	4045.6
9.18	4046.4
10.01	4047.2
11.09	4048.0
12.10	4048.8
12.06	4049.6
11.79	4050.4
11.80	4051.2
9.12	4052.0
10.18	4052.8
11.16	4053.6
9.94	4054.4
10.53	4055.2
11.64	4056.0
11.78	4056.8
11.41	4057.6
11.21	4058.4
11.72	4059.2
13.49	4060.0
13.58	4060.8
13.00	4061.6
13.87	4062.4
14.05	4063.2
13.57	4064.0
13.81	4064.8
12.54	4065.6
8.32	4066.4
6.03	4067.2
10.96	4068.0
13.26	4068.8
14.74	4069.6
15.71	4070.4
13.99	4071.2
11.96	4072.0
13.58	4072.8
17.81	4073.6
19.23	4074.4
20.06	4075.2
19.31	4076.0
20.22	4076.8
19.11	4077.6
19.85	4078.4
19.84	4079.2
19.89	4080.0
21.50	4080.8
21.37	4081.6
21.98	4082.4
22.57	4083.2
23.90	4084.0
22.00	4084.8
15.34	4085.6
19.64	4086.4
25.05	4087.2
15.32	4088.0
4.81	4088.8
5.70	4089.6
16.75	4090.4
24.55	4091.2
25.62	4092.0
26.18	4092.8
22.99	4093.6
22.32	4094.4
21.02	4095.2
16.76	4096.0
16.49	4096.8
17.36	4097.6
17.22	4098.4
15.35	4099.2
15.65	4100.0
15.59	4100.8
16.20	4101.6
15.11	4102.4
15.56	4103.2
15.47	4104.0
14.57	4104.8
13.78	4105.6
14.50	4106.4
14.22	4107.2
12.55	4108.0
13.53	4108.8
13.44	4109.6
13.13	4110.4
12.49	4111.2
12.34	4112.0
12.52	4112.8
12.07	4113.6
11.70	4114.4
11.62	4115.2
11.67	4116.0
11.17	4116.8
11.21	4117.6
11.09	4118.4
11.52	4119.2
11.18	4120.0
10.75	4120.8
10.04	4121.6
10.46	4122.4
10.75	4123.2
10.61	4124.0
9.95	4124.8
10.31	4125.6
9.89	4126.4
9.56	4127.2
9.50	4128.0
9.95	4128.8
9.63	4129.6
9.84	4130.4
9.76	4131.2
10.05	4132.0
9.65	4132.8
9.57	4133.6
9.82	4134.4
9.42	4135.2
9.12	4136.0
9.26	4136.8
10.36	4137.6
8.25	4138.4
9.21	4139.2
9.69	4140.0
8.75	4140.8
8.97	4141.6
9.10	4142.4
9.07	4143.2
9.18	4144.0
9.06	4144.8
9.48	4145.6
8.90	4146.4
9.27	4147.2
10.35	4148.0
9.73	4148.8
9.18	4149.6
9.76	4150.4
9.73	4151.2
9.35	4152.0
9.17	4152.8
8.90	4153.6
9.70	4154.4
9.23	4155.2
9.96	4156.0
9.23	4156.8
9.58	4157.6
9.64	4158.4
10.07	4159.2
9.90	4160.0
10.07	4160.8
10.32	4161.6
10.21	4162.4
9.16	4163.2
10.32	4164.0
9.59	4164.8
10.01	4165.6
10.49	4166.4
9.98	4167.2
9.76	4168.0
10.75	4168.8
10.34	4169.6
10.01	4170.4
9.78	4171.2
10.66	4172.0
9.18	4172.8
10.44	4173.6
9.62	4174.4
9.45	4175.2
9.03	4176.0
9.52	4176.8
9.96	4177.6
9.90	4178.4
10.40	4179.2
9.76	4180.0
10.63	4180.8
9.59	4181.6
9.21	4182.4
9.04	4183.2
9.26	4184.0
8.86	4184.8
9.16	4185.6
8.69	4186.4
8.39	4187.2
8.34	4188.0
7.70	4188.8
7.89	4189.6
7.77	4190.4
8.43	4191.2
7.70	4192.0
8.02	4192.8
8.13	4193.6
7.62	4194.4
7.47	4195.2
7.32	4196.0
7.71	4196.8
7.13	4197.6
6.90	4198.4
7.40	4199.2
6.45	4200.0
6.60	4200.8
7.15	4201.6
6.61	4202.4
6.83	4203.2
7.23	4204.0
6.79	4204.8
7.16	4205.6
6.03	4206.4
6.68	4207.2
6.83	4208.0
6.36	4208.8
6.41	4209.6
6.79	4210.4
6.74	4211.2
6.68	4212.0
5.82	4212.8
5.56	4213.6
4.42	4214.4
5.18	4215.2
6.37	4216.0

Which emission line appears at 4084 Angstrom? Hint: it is Lyman alpha 1216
